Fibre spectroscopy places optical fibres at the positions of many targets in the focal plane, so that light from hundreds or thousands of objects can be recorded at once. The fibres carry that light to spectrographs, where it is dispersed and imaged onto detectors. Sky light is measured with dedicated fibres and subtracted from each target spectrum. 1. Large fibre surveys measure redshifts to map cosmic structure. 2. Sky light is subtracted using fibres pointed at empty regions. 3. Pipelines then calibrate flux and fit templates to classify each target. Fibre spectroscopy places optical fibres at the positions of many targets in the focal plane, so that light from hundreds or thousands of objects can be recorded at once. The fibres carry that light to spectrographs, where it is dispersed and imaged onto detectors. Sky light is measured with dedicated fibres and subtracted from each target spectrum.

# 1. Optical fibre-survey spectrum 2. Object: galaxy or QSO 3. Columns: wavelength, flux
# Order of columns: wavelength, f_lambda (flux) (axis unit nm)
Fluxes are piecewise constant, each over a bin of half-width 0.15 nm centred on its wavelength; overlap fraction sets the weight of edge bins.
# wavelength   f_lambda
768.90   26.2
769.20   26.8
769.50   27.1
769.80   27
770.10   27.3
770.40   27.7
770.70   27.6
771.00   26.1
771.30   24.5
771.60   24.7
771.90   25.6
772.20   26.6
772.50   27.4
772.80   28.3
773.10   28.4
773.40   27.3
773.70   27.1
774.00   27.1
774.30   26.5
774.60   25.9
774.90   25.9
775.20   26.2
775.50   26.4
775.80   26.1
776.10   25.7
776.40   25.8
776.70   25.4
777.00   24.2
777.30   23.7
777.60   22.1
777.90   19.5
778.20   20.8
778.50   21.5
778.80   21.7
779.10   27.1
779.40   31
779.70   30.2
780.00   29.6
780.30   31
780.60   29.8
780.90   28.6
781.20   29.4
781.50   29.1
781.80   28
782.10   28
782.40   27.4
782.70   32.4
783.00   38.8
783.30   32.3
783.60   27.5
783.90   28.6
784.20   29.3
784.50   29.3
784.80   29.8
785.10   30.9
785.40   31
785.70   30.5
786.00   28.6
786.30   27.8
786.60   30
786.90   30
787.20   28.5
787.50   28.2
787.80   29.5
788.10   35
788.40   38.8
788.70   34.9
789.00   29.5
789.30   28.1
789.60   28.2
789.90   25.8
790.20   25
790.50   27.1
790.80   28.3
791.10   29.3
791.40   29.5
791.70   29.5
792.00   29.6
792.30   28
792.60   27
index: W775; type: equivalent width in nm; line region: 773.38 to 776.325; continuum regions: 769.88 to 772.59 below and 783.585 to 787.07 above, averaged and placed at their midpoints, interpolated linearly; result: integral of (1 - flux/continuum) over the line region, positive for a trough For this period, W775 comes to 0.09 nm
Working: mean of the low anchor 26.4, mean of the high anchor 29.5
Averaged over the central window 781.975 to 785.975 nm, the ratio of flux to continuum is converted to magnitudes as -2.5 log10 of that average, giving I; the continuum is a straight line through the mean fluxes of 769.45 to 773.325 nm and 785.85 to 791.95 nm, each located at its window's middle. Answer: -0.06 mag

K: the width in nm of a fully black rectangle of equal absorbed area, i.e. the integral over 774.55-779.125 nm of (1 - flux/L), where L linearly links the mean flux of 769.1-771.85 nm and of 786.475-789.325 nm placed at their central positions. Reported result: 0.67 nm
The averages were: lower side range 26.5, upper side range 31.4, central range 24.1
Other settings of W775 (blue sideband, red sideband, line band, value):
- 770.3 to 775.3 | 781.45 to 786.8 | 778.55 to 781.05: 0.03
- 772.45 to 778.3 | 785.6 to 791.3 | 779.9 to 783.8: -0.37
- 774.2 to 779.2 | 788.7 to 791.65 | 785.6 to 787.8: -0.15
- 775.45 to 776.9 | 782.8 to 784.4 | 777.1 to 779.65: 0.35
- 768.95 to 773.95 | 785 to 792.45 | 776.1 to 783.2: 0.26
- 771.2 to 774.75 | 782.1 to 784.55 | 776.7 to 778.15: 0.29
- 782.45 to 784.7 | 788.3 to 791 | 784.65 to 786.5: 0.04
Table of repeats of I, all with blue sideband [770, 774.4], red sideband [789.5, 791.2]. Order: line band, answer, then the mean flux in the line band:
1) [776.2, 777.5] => 0.09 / 24.7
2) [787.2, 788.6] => -0.19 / 32.5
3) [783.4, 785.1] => -0.08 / 29.2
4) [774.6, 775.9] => 0.03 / 26.1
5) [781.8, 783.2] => -0.16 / 31.3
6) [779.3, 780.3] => -0.13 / 30.3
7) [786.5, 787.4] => -0.09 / 29.4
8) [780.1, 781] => -0.11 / 29.9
